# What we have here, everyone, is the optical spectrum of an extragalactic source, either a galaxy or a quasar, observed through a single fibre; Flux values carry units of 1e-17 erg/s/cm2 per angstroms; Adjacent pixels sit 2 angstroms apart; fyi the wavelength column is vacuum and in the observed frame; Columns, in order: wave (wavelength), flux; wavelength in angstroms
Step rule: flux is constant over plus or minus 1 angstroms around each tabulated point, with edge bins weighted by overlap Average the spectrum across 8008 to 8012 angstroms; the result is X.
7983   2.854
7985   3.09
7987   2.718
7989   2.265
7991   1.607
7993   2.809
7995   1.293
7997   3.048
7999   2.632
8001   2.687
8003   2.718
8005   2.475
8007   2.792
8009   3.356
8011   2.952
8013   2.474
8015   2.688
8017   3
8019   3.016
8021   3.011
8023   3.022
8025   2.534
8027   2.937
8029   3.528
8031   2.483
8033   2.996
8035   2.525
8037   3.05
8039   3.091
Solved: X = 3.15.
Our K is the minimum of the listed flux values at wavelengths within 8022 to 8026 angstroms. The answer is 2.534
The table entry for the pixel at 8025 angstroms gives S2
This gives 2.534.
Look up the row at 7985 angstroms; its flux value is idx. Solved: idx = 3.09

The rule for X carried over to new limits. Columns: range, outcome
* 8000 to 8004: 2.7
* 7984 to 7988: 2.9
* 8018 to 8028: 2.9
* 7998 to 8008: 2.66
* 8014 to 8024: 2.95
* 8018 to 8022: 3.01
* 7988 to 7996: 1.99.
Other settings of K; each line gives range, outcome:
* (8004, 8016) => 2.474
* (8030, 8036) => 2.483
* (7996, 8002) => 2.632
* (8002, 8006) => 2.475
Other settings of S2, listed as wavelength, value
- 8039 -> 3.091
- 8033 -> 2.996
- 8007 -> 2.792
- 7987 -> 2.718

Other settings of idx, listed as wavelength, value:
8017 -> 3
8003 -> 2.718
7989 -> 2.265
